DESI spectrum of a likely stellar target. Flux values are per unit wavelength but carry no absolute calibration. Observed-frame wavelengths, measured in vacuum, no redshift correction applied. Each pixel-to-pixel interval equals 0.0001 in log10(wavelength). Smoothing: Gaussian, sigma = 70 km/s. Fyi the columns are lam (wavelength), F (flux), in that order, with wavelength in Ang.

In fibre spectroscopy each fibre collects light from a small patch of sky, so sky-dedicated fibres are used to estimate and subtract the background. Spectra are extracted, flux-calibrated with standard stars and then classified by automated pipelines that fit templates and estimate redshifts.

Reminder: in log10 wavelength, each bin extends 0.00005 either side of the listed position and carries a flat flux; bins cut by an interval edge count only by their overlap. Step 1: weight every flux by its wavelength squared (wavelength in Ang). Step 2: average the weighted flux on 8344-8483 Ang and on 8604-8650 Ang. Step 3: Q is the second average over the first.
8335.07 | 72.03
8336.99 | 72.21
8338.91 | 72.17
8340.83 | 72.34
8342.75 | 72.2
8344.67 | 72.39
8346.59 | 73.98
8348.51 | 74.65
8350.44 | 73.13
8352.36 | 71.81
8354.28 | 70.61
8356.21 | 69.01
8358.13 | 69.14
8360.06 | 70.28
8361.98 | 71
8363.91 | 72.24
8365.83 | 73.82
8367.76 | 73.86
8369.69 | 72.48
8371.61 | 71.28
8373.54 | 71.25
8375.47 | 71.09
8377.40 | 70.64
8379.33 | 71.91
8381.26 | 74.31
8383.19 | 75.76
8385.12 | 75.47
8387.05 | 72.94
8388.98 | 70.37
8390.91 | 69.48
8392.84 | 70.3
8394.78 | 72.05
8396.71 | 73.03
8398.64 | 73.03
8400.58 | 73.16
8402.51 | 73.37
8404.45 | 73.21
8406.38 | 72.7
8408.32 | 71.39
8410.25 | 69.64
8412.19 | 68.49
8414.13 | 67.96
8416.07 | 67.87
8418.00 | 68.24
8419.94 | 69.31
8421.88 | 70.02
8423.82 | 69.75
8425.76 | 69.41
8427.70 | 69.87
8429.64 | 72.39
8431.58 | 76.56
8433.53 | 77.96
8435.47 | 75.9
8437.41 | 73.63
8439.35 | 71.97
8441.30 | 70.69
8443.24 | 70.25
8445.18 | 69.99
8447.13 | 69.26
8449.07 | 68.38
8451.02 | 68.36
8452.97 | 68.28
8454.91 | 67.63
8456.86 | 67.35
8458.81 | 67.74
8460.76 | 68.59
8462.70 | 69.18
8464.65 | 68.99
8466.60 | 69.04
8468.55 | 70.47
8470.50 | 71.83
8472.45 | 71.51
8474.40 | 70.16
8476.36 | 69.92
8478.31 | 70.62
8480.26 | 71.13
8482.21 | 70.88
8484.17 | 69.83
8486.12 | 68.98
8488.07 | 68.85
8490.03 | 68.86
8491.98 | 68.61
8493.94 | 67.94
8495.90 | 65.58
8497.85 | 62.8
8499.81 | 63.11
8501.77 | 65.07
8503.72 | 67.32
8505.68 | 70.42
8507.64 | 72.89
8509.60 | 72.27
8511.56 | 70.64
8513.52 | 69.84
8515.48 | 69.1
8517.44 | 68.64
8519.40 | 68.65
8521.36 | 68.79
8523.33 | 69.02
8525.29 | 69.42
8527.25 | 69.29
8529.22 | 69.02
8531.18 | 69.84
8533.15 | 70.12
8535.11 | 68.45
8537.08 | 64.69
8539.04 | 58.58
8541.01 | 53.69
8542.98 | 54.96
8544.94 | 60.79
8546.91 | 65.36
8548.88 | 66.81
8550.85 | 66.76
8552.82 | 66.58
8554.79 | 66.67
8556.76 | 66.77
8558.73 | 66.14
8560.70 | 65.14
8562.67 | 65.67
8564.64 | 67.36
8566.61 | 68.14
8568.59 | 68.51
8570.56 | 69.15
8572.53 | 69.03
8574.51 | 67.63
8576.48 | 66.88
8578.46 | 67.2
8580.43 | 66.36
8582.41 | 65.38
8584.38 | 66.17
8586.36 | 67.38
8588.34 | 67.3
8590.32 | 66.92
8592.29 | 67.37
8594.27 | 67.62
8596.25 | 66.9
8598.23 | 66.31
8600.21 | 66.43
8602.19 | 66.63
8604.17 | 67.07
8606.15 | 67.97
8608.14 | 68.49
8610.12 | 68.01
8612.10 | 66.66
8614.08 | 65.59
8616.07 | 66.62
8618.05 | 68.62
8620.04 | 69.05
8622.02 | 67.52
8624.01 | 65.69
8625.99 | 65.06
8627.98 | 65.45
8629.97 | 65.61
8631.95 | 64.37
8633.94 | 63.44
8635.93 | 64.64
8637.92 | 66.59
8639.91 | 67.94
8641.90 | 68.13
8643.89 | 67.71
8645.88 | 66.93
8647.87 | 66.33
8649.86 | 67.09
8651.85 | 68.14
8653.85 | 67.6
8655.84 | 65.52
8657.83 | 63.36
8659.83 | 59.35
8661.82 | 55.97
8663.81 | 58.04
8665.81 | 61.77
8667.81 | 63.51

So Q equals 0.99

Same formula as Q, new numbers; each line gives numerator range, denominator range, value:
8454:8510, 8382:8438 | 0.97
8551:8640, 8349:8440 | 0.98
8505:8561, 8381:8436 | 0.96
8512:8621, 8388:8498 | 0.98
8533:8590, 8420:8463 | 0.96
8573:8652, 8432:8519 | 0.99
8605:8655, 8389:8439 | 0.98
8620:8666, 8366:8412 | 0.96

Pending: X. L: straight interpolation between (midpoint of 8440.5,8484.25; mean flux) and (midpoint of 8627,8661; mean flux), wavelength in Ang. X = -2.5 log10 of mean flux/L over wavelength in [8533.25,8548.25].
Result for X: 0.105 mag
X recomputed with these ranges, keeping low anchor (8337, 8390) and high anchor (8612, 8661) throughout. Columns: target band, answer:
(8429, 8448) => -0.04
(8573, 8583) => 0.01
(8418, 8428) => 0.02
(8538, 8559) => 0.09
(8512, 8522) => -0.01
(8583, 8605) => 0.00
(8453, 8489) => 0.00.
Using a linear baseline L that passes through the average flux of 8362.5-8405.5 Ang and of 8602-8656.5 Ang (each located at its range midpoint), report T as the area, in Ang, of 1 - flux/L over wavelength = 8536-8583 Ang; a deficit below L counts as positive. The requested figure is 2.2 Ang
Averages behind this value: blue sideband 72.5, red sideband 66.7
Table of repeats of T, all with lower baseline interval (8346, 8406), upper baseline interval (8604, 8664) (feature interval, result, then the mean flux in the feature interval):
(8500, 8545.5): 1.1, 67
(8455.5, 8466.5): 0.3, 68.4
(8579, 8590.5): 0.1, 66.6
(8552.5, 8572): 0.2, 67.1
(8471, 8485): -0.2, 70.6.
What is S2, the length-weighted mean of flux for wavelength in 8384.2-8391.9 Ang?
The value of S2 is 72.1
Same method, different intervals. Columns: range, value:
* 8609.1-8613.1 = 67.5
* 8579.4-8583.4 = 66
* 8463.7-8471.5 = 70.1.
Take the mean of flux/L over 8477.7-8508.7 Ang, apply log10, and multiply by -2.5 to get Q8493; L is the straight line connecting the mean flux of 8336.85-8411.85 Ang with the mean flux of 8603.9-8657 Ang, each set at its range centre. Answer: 0.02 mag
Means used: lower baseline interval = 72.1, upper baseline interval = 66.7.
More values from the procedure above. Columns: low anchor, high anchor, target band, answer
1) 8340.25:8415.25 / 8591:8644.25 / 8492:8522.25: 0.014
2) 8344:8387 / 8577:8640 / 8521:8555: 0.047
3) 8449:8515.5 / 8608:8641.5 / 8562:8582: -0.003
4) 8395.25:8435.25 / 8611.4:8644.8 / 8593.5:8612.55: -0.004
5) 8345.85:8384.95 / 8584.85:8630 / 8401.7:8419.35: 0.014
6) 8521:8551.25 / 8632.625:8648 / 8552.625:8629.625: -0.019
